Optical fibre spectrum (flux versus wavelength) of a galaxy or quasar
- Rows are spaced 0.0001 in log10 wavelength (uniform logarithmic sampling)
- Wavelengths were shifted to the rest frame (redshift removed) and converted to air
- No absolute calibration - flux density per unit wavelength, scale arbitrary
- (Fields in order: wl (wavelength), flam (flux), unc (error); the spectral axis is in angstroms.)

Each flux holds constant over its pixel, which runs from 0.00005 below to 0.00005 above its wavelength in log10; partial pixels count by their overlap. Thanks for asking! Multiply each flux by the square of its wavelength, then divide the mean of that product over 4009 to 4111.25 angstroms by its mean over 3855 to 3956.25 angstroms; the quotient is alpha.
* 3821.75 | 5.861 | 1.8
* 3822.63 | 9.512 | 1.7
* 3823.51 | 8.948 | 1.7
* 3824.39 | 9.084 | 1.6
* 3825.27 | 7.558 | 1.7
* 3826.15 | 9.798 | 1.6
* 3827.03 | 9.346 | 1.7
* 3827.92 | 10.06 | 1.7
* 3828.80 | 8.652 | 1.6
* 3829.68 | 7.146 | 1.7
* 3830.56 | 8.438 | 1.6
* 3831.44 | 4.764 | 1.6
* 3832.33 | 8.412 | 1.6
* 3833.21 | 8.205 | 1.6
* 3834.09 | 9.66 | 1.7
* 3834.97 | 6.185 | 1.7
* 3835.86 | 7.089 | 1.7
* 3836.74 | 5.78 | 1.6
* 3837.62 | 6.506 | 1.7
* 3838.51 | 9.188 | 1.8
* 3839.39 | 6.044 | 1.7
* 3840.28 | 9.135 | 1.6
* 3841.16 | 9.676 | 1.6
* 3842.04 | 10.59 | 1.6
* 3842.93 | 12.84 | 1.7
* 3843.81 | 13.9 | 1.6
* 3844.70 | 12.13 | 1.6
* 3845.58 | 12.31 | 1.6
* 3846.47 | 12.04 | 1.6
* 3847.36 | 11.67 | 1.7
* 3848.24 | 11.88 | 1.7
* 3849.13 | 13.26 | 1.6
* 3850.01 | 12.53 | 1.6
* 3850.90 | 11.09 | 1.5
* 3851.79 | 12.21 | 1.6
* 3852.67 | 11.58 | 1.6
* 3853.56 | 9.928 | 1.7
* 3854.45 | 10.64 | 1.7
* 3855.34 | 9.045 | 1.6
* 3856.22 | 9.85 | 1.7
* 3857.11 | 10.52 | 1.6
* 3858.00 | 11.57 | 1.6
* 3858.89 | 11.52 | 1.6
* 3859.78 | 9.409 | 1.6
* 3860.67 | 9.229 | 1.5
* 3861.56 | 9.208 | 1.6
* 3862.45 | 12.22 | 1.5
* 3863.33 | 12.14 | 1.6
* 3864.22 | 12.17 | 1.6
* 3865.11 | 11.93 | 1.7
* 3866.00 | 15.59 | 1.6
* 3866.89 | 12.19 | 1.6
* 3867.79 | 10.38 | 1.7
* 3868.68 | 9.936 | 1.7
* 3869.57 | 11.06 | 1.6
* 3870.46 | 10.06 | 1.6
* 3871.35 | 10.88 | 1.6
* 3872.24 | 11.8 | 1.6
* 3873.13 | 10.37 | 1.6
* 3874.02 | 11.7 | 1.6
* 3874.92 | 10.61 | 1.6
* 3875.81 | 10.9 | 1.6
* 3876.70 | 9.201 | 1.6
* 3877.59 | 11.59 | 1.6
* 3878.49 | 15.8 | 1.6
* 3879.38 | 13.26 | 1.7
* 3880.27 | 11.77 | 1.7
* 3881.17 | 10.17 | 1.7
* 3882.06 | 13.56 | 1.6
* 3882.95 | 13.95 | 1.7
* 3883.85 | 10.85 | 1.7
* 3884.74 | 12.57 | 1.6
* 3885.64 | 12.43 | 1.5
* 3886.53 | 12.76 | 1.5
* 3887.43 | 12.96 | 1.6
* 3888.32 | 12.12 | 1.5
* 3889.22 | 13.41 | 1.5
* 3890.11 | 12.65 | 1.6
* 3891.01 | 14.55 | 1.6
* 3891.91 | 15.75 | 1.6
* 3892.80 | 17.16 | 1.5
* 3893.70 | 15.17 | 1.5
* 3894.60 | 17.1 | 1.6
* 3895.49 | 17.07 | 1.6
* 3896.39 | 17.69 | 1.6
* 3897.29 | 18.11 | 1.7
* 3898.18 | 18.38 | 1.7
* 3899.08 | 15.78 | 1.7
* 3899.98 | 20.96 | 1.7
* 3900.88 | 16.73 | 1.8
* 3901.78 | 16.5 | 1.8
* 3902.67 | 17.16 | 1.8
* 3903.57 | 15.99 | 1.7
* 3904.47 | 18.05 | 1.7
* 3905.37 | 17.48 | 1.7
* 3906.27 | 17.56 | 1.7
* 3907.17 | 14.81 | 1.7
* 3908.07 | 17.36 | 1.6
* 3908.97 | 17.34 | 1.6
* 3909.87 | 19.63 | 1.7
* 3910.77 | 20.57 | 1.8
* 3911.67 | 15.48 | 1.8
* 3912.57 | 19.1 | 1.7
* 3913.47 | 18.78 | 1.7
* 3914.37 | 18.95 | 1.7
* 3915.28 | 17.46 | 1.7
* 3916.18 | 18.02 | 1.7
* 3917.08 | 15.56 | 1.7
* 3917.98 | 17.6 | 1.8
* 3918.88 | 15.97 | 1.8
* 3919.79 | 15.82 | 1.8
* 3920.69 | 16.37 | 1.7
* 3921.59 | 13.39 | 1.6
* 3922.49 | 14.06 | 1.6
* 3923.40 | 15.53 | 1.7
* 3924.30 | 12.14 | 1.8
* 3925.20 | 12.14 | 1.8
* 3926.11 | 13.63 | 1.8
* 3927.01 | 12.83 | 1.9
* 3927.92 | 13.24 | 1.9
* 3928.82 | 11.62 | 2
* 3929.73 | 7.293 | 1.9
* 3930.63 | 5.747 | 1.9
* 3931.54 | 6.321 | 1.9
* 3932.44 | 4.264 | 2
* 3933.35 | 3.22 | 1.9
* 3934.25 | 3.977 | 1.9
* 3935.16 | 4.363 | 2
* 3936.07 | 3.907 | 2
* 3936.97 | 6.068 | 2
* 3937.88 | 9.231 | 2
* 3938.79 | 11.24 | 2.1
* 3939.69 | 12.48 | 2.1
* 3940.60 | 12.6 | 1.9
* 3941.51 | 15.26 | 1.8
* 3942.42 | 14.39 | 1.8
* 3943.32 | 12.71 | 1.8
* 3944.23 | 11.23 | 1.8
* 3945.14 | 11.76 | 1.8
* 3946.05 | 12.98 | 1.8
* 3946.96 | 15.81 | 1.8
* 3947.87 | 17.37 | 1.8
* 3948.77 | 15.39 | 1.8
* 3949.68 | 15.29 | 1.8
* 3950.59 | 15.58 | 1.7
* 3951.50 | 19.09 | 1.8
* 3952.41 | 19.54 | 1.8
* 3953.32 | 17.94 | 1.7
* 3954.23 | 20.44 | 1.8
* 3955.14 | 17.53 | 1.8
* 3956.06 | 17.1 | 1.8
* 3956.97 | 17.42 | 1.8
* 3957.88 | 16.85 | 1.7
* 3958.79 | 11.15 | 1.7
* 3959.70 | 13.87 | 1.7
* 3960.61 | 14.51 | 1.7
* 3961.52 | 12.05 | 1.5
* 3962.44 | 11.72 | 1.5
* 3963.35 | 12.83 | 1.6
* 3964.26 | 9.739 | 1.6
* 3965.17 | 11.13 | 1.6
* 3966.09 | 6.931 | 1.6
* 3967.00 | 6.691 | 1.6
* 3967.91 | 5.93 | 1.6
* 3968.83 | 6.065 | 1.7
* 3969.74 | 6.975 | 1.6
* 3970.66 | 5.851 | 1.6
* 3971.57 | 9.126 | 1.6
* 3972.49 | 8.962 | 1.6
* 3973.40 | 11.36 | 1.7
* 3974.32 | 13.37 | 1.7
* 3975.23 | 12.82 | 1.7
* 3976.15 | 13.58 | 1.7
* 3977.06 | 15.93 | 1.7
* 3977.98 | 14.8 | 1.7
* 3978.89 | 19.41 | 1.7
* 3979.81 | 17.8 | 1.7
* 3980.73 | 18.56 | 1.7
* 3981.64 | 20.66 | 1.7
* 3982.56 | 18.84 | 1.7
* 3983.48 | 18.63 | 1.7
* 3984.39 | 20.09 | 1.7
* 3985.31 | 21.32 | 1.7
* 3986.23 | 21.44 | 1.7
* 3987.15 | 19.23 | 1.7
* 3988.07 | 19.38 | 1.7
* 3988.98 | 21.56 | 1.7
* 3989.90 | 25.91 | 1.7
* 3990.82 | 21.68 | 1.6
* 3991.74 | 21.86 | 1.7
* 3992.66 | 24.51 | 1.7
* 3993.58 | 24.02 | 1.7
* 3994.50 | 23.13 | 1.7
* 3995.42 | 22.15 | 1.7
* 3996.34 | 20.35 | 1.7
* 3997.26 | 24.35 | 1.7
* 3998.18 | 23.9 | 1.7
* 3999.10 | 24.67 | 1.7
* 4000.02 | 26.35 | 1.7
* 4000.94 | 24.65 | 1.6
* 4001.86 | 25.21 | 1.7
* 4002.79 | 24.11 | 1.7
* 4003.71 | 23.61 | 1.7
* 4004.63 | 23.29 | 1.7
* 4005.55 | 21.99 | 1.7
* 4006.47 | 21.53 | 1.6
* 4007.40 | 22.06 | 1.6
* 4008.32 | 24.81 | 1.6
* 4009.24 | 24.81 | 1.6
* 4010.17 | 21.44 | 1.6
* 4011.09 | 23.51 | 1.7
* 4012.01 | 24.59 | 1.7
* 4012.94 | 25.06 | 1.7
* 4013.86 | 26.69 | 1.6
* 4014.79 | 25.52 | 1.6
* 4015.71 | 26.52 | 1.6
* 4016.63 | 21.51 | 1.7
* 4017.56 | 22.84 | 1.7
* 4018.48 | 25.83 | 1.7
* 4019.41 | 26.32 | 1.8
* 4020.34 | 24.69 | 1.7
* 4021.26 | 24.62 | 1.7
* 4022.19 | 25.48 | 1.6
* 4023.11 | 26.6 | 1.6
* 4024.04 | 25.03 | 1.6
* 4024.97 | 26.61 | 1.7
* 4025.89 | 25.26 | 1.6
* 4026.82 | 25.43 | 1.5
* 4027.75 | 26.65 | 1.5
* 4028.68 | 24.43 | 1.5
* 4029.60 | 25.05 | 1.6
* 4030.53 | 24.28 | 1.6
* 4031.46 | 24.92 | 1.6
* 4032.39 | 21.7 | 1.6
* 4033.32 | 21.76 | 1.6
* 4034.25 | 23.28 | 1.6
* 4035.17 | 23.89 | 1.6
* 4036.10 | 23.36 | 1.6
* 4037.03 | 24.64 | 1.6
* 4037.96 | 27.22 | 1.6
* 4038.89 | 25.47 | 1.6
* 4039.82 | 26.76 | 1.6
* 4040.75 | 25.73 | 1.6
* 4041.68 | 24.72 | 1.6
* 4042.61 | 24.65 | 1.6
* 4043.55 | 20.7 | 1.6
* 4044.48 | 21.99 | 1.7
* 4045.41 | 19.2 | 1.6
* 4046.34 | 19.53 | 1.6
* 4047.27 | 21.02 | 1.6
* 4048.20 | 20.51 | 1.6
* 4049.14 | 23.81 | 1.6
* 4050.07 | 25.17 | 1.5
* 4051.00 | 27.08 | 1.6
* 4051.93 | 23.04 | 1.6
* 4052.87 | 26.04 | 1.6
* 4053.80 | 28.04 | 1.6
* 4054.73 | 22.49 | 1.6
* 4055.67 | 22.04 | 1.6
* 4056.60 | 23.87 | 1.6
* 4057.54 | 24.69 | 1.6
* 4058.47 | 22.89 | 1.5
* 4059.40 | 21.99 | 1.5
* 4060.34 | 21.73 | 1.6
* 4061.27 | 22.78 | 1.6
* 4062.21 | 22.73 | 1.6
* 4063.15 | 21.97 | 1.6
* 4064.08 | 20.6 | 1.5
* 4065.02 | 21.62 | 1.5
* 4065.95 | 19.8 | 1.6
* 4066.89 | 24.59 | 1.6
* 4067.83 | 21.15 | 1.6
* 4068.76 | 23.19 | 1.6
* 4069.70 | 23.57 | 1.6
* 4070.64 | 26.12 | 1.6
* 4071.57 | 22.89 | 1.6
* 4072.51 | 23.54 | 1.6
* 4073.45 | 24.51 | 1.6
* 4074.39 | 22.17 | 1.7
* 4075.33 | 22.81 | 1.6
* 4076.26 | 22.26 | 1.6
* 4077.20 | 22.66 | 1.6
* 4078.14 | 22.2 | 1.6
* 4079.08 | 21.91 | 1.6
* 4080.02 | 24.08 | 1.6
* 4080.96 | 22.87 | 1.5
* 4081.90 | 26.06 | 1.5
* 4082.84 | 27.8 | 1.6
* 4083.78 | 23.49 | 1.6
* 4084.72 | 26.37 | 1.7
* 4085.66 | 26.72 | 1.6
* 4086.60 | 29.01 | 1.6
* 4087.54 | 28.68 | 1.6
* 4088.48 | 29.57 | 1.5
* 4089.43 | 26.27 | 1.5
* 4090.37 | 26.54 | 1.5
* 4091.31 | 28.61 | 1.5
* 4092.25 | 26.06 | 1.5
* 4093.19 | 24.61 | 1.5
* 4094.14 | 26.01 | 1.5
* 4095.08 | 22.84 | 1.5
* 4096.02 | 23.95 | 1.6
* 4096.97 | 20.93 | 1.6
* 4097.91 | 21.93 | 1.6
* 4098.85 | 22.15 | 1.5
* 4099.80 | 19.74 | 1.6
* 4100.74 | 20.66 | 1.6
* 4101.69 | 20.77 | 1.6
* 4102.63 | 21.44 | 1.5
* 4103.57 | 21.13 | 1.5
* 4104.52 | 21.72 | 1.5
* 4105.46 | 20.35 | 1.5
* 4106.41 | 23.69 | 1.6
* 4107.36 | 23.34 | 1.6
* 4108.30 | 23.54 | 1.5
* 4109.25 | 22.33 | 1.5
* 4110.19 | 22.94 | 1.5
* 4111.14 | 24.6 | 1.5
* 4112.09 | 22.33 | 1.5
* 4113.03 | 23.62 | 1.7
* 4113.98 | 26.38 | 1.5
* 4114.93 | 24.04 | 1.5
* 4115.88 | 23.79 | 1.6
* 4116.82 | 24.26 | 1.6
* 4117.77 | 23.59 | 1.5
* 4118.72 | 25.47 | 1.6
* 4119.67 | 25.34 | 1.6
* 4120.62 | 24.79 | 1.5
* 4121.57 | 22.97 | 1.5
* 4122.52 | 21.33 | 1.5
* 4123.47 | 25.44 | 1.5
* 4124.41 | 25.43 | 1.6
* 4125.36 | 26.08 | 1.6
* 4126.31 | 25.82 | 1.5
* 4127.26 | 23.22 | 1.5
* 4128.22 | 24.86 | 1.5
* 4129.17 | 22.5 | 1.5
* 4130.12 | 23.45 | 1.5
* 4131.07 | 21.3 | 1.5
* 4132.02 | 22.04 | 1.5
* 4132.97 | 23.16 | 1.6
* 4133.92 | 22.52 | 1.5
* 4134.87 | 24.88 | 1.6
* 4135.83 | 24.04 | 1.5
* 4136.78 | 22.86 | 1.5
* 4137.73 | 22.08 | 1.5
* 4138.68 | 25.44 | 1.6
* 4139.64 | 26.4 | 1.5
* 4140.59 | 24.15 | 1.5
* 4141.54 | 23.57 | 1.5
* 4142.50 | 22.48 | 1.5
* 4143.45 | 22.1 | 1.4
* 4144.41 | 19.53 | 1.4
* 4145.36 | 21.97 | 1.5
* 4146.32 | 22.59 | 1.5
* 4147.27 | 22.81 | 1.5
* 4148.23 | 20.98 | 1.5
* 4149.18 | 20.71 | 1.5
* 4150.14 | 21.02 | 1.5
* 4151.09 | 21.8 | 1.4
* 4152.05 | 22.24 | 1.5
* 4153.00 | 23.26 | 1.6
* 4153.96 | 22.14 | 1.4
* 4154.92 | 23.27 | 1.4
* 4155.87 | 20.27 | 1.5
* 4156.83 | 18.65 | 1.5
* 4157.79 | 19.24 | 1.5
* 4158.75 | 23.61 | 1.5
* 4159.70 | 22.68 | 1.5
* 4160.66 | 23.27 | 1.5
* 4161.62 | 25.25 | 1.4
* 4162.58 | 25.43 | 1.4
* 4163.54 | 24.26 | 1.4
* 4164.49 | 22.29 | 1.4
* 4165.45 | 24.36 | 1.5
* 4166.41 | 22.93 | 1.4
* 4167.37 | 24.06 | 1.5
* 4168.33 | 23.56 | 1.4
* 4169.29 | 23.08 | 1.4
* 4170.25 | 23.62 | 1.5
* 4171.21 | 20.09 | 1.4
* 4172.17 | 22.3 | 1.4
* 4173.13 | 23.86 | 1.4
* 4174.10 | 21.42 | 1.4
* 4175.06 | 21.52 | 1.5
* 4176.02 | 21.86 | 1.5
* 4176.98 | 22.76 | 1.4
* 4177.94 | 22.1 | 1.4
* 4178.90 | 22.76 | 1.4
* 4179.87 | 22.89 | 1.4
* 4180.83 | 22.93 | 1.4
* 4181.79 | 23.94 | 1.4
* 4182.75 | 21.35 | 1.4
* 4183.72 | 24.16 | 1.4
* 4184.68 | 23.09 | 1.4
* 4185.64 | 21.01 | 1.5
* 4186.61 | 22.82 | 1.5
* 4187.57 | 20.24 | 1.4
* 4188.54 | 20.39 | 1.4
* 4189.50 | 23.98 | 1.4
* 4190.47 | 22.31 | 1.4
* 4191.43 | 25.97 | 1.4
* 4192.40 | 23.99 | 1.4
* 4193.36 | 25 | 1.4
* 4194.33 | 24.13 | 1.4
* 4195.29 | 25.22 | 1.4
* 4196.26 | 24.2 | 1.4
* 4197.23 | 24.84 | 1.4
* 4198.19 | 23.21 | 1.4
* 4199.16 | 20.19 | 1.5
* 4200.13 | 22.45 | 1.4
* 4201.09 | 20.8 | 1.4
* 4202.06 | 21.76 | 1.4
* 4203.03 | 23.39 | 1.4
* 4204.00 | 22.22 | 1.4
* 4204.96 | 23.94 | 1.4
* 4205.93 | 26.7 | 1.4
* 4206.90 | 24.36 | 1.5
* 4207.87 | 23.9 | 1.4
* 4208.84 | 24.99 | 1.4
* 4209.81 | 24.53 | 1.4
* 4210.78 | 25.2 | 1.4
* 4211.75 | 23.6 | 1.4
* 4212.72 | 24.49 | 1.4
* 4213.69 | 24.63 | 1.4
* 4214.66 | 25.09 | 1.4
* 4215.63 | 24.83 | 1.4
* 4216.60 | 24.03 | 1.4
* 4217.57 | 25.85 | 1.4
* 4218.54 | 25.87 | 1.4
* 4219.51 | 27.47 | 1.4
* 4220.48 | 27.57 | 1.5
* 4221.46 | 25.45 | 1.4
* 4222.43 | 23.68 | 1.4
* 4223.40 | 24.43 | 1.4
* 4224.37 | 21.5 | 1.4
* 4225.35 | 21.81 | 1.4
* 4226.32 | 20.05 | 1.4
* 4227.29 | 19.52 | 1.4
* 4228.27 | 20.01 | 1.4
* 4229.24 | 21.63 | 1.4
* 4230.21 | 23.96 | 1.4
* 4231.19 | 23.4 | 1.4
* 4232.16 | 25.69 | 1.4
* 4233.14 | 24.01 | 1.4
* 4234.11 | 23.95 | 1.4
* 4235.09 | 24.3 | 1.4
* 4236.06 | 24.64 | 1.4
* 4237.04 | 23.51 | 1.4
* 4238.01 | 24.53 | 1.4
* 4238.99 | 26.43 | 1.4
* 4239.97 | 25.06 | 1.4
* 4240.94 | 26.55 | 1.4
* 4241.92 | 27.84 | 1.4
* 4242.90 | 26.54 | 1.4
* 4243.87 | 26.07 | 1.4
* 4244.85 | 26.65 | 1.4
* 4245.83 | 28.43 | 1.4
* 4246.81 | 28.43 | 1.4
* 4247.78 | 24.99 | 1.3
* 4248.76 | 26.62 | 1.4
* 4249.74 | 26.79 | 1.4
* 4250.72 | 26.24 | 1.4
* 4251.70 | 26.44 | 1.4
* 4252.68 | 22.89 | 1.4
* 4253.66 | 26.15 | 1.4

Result 1.91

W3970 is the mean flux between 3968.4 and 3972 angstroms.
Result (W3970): 7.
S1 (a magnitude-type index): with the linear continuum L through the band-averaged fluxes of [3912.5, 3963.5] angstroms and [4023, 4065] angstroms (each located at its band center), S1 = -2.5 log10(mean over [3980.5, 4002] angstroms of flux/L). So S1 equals -0.191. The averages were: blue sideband 13.3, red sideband 23.8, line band 22.2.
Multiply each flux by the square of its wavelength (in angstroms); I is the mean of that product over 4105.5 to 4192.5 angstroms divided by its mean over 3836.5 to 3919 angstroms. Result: 2.0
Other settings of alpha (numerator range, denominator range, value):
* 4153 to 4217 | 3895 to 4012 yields 1.61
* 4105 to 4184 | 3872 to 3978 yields 1.91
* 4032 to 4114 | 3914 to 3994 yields 1.77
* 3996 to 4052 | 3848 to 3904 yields 2.02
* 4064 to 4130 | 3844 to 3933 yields 1.96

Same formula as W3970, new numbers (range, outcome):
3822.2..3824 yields 9.23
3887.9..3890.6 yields 12.7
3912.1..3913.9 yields 18.9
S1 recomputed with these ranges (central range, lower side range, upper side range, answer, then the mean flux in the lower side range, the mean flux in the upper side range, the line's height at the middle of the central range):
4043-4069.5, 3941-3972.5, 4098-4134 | -0.168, 13.1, 23.2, 19.4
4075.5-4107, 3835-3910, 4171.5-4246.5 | -0.204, 12.7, 23.8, 19.9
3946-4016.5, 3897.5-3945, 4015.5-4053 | 0.072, 13.8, 24.2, 19.3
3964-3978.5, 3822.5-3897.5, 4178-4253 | 0.461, 11.2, 24.1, 15.3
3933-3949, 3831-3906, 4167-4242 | 0.338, 12.2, 23.5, 14.6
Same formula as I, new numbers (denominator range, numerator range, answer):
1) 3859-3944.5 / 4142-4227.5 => 2.00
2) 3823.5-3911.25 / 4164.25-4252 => 2.31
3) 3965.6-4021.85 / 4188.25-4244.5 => 1.35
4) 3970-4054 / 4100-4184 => 1.10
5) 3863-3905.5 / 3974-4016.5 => 1.68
